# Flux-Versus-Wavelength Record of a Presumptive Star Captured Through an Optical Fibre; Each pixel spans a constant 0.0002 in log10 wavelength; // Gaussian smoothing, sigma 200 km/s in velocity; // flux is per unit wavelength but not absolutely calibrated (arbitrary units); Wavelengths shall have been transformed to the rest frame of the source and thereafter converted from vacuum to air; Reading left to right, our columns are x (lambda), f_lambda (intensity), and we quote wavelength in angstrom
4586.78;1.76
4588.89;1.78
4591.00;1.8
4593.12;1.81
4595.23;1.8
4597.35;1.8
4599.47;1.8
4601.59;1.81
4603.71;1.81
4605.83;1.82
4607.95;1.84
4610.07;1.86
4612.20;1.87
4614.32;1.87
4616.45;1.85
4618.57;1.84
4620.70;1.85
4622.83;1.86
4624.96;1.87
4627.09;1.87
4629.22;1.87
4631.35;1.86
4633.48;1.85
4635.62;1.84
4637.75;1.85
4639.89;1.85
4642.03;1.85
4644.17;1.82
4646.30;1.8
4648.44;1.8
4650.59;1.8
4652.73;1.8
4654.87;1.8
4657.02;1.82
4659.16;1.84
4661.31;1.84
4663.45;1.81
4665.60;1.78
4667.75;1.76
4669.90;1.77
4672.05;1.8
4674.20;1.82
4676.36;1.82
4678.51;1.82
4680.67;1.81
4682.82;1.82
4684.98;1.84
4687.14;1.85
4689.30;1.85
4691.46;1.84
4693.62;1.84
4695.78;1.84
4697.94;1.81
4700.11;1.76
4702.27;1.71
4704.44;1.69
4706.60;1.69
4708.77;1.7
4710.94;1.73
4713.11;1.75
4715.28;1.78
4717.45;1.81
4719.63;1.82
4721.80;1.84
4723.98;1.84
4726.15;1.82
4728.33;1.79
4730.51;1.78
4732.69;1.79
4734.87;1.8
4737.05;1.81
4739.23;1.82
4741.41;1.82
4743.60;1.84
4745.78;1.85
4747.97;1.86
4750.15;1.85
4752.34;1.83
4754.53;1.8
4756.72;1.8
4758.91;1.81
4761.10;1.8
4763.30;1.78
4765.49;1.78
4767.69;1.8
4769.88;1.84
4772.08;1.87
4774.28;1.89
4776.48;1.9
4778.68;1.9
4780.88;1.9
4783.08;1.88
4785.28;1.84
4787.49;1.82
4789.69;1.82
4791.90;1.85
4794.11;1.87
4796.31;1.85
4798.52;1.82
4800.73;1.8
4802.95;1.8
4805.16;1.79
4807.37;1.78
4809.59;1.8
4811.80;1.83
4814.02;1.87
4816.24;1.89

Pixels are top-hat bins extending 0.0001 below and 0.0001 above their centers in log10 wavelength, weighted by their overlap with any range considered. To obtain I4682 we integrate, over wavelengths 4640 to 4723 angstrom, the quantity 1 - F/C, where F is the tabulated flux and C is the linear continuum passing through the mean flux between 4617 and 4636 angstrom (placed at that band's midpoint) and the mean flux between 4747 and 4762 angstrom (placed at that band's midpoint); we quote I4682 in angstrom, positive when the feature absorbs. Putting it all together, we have 2.0 angstrom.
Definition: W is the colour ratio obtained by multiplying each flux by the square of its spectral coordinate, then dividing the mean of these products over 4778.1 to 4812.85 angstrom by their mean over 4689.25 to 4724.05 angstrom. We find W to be 1.07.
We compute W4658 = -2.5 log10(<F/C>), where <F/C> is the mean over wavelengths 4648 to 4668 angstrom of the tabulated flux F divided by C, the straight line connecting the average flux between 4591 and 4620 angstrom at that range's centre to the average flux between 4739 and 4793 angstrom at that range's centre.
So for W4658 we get 0.01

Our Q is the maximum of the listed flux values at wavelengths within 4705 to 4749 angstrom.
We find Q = 1.86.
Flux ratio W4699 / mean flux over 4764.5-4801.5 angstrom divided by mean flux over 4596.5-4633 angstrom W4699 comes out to 1.00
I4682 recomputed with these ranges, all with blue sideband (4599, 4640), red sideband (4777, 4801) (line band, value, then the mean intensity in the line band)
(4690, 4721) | 1.3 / 1.77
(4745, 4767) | 0.4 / 1.81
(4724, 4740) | 0.4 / 1.8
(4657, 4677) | 0.5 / 1.81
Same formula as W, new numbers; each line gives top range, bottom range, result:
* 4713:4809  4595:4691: 1.05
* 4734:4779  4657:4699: 1.04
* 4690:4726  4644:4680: 1.01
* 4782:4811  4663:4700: 1.06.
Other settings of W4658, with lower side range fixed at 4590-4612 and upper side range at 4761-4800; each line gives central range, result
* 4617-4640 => -0.021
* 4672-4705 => 0.013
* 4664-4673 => 0.029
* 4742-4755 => 0.001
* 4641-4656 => 0.009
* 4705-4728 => 0.035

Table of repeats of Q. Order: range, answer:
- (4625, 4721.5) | 1.87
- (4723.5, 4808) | 1.9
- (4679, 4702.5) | 1.85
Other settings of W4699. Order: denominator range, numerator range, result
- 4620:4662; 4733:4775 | 0.99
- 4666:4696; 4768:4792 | 1.02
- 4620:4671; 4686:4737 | 0.98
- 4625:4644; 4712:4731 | 0.97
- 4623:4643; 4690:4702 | 0.98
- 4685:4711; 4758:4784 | 1.04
